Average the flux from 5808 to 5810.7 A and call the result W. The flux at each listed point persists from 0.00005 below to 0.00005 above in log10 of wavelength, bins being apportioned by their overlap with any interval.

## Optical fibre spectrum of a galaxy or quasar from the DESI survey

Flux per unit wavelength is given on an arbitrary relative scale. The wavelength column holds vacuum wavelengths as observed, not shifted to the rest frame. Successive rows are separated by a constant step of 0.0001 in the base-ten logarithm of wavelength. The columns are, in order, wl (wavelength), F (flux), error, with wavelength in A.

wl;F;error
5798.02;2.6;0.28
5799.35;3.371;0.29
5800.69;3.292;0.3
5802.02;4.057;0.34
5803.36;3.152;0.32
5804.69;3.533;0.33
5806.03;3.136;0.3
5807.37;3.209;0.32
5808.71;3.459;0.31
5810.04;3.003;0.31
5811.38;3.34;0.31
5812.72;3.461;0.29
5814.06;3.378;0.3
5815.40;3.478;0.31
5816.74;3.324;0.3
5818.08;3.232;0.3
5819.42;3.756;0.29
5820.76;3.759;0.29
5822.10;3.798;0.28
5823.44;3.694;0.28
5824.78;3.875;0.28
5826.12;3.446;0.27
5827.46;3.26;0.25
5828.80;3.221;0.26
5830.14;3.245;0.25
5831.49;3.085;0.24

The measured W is 3.24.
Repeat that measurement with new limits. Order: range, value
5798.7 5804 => 3.47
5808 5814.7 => 3.33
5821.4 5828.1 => 3.62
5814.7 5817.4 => 3.4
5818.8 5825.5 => 3.78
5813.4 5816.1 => 3.42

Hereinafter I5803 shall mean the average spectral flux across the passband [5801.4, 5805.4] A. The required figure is 3.57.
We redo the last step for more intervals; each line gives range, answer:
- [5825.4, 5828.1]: 3.37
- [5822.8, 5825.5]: 3.78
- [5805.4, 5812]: 3.23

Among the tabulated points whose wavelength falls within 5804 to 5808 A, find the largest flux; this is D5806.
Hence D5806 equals 3.533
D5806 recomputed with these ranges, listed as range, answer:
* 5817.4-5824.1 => 3.798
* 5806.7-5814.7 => 3.461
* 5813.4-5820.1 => 3.756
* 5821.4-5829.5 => 3.875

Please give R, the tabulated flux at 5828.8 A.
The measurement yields 3.221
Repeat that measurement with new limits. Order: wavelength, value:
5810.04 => 3.003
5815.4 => 3.478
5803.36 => 3.152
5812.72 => 3.461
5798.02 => 2.6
